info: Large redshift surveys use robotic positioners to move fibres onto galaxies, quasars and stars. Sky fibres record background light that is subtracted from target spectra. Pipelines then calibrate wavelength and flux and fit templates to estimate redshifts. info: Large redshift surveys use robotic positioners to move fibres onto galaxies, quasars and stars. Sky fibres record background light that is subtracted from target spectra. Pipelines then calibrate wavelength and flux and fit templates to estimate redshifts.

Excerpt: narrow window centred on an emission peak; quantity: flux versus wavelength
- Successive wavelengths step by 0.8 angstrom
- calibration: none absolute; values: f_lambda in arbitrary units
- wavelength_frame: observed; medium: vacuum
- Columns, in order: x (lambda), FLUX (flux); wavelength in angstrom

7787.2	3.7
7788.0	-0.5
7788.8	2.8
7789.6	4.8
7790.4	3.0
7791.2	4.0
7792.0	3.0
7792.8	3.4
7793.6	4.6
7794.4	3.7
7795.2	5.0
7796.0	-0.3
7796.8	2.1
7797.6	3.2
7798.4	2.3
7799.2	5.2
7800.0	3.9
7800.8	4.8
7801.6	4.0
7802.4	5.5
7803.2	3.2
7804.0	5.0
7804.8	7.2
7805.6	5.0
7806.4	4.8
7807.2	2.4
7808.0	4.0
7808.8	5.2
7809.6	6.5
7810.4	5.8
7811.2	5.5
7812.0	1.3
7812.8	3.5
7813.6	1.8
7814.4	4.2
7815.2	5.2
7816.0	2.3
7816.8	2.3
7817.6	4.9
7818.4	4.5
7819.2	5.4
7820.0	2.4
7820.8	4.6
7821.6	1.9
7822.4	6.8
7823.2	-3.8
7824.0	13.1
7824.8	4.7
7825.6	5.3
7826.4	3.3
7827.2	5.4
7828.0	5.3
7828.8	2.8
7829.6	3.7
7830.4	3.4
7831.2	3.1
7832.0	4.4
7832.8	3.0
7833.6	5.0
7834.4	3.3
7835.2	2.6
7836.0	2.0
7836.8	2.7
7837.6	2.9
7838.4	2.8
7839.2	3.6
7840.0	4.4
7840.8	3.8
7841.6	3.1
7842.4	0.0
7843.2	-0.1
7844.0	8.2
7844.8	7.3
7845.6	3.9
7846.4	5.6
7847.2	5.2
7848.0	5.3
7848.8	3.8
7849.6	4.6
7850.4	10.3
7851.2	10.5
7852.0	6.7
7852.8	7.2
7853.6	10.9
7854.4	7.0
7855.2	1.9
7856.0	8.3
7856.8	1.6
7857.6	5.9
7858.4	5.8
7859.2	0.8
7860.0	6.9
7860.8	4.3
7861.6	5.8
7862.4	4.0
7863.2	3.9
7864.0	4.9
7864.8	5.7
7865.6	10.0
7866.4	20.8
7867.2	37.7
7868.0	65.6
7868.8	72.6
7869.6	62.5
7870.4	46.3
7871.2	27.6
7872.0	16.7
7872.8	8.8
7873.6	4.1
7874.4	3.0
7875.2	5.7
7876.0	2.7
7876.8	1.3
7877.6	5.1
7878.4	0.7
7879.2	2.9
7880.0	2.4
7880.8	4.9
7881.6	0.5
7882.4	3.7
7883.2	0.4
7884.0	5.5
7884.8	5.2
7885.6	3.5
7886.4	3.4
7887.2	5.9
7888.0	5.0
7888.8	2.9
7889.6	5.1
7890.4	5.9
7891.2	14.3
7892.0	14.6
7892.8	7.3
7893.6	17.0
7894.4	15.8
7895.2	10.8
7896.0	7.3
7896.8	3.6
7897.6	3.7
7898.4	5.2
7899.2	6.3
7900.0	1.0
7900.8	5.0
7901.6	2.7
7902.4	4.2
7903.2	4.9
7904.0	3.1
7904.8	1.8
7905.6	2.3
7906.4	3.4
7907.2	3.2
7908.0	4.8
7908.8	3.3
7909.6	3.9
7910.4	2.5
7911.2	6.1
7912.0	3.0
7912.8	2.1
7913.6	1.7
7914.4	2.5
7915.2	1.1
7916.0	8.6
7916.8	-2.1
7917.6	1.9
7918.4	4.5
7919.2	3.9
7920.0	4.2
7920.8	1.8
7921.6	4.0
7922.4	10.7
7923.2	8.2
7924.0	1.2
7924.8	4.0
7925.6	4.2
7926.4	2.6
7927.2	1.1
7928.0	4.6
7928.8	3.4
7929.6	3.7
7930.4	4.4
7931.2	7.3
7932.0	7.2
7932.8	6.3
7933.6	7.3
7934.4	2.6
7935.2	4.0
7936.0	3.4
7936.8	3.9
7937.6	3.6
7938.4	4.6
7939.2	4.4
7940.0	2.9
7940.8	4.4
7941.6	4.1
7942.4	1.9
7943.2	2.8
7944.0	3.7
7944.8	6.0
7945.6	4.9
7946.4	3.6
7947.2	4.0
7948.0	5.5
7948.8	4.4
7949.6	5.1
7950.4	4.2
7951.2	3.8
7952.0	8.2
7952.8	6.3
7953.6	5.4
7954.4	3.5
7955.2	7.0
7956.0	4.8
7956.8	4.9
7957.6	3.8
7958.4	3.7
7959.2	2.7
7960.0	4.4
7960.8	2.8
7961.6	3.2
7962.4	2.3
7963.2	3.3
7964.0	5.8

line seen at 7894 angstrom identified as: [N II]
